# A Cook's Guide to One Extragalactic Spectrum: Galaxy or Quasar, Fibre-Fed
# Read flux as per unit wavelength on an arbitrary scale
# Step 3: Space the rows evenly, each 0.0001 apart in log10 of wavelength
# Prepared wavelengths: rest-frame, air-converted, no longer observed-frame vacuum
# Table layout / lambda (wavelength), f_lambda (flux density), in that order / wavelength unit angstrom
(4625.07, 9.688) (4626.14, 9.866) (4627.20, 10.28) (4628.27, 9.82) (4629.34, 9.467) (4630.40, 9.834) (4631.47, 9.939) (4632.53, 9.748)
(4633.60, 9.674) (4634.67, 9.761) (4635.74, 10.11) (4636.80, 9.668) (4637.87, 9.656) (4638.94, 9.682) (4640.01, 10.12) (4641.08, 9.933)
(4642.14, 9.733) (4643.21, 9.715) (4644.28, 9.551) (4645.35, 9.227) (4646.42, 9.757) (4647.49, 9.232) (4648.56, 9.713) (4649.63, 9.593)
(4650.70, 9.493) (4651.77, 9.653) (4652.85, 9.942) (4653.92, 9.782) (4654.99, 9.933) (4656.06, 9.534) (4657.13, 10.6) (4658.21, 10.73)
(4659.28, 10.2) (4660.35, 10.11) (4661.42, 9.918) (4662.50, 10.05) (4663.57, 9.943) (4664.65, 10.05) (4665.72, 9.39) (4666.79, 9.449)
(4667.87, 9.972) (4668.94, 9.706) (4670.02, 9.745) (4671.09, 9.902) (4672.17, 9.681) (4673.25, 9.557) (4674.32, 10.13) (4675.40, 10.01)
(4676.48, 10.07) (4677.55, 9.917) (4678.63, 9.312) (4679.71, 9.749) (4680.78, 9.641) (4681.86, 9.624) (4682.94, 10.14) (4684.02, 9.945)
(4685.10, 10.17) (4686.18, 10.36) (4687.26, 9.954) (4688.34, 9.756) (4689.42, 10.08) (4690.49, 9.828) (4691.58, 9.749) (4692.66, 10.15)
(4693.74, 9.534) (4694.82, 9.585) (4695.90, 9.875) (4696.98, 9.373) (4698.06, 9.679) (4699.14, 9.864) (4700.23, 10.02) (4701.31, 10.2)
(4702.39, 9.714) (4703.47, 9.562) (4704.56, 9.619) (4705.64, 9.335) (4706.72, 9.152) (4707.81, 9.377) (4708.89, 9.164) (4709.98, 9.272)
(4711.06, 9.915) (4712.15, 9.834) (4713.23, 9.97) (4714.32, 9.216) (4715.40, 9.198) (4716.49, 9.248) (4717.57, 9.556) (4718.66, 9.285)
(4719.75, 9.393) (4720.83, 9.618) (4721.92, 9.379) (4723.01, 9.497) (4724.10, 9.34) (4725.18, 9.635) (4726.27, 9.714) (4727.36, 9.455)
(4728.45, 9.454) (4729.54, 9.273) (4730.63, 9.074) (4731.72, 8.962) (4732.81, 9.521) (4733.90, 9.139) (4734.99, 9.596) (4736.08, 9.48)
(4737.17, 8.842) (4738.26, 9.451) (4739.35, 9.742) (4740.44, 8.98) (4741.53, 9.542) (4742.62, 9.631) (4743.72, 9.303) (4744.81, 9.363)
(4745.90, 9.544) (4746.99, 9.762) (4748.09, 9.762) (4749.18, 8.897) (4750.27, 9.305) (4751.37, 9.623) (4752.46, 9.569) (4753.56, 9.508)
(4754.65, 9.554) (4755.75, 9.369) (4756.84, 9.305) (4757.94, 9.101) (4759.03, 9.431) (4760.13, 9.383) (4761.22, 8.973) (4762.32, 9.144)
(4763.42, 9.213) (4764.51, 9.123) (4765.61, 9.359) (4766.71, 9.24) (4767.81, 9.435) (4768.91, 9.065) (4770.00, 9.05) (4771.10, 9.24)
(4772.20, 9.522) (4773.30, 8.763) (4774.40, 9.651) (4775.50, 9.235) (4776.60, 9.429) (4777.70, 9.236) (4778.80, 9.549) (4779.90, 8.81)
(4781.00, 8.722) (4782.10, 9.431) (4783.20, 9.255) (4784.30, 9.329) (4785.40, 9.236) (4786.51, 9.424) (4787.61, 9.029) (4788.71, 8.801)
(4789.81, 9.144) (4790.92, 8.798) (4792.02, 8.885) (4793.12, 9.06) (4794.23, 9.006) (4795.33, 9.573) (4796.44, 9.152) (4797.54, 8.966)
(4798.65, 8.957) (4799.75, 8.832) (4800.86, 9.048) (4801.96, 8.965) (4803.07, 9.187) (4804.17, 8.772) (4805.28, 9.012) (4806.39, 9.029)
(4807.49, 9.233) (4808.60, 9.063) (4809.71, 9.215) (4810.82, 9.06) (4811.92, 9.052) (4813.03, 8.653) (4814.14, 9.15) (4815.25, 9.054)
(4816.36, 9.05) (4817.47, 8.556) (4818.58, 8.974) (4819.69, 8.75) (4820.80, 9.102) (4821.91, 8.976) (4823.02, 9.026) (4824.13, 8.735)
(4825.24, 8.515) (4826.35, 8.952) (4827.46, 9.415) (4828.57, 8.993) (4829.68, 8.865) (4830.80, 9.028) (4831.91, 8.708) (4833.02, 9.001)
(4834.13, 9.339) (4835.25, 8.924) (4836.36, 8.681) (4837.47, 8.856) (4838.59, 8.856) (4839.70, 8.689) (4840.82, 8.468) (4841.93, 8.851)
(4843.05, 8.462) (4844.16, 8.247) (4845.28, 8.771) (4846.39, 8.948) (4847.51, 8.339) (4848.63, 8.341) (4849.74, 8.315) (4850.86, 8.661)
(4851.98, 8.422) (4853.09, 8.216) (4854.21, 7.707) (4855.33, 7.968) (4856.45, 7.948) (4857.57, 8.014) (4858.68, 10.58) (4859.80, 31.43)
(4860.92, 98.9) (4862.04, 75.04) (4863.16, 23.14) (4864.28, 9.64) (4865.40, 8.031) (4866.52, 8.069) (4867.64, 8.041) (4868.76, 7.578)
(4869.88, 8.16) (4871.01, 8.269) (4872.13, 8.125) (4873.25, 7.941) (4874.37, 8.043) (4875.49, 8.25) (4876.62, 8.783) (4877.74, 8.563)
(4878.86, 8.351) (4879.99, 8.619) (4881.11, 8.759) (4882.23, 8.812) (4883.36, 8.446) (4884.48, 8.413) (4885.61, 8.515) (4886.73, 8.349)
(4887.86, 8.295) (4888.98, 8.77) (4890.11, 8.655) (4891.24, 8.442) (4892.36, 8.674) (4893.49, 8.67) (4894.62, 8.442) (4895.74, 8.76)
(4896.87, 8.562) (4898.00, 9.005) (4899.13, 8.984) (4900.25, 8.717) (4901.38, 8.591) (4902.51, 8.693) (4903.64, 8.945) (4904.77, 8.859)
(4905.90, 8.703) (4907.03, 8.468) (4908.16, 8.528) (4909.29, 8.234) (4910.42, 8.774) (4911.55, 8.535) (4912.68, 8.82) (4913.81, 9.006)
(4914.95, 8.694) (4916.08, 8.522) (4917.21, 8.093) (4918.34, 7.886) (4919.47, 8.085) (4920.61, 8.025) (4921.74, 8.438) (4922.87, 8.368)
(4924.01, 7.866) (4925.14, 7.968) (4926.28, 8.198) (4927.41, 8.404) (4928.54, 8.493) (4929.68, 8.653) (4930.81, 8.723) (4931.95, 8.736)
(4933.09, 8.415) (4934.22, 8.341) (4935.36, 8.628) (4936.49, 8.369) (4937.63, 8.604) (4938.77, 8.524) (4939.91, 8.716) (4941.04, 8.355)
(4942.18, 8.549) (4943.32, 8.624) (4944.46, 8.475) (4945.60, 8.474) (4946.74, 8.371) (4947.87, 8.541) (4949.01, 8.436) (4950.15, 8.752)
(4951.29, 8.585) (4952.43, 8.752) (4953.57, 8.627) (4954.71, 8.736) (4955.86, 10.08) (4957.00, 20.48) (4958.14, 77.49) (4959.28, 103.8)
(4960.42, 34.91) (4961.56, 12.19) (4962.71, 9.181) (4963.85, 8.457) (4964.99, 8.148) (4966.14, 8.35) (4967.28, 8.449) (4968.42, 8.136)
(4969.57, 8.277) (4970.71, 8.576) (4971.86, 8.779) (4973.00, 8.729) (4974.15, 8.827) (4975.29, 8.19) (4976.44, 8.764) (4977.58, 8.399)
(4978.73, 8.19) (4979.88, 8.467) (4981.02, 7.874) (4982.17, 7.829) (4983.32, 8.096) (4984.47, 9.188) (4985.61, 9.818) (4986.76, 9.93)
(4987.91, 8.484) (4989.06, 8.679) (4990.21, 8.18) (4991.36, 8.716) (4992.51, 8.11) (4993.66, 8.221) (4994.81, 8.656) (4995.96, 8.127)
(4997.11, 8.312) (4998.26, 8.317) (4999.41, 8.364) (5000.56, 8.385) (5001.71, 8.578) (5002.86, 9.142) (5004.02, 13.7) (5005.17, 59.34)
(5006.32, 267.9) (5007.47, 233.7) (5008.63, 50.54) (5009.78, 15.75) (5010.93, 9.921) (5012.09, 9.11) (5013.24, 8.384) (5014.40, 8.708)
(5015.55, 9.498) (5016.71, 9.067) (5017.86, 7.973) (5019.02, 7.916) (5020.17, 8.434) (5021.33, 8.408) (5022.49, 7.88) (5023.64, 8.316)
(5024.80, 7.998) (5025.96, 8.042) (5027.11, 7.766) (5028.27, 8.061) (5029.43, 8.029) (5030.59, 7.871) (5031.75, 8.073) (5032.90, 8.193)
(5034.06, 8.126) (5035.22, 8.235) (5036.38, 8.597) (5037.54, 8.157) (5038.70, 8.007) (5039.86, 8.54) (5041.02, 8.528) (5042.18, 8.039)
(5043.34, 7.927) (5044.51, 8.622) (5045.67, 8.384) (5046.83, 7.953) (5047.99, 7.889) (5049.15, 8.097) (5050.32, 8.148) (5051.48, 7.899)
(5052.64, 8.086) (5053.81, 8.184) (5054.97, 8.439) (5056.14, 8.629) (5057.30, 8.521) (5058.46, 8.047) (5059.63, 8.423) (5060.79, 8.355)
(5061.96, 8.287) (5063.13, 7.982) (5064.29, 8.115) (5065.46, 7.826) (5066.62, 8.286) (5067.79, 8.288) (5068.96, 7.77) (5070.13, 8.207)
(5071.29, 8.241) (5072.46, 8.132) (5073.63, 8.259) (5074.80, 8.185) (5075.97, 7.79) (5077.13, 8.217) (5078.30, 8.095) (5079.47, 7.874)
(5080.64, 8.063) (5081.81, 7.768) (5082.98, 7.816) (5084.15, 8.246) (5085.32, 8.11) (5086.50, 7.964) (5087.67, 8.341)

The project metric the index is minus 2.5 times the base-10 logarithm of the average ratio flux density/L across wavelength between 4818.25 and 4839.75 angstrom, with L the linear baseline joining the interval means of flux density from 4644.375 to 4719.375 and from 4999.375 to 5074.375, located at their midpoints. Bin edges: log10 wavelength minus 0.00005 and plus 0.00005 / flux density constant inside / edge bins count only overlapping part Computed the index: 0.40 mag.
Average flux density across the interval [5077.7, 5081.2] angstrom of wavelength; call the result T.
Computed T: 8.01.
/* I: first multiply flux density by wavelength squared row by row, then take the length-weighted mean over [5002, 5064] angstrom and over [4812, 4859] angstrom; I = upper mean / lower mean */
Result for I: 2.4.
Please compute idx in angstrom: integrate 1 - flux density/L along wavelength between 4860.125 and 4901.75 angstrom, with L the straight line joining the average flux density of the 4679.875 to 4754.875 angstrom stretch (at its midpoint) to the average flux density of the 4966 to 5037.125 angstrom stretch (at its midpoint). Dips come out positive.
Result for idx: 2.9 angstrom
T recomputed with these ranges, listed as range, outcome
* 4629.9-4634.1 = 9.8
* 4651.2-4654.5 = 9.78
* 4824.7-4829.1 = 8.98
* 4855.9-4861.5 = 31.6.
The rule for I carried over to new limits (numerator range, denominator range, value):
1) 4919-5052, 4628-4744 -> 1.80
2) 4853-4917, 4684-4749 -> 1.33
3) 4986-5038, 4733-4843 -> 2.58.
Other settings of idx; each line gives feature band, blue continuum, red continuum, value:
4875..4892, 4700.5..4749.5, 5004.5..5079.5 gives 6.1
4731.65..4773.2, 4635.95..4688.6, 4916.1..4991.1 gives 4.2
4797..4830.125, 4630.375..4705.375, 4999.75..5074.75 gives 9.9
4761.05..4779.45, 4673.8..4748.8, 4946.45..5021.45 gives 4.2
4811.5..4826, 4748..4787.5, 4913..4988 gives 1.5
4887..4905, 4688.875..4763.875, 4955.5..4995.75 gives 5.8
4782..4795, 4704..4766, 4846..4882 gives 2.7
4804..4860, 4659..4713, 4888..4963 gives 9.5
